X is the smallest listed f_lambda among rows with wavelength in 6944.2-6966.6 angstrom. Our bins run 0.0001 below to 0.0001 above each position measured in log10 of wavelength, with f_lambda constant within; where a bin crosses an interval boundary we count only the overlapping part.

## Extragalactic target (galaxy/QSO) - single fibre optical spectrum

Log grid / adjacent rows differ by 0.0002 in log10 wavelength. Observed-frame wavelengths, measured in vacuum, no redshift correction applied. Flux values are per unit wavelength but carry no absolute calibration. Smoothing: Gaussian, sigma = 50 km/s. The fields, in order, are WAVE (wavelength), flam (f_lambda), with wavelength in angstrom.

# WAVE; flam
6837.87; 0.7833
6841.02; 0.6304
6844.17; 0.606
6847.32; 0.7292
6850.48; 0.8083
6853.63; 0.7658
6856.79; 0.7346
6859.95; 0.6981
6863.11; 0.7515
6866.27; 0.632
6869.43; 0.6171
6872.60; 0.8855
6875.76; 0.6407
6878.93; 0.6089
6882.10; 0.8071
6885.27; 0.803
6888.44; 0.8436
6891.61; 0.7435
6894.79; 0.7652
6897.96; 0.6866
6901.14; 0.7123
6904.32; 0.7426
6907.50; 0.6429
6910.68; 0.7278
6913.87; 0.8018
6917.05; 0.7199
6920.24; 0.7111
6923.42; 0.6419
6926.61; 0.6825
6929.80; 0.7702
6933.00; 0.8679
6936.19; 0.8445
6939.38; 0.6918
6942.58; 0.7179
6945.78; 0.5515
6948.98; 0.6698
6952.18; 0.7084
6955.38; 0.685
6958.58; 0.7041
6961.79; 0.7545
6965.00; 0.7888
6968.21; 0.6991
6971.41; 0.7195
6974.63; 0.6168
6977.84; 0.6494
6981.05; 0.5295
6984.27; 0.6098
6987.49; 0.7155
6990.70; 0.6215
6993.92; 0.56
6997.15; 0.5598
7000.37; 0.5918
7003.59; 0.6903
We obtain 0.5515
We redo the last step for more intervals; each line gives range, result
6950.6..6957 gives 0.685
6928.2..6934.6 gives 0.7702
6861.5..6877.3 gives 0.6171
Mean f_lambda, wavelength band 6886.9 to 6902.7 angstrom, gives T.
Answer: 0.75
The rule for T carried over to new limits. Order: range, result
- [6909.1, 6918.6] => 0.75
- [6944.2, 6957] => 0.654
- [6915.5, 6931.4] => 0.705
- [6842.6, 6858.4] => 0.729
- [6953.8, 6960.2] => 0.695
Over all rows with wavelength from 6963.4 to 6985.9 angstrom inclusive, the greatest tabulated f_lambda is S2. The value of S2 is 0.7888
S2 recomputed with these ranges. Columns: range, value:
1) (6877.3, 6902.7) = 0.8436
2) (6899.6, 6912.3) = 0.7426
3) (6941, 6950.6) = 0.7179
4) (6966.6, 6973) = 0.7195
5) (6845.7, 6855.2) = 0.8083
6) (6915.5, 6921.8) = 0.7199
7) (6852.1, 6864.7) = 0.7658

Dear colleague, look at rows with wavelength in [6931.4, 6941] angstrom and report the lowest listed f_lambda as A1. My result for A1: 0.6918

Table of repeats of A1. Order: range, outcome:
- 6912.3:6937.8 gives 0.6419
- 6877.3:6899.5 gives 0.6089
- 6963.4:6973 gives 0.6991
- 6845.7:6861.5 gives 0.6981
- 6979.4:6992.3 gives 0.5295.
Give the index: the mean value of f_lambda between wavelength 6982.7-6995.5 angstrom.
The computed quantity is 0.627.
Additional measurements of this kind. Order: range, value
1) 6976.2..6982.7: 0.59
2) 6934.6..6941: 0.768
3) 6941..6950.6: 0.646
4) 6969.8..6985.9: 0.625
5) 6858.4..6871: 0.675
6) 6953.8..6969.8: 0.726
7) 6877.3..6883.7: 0.707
